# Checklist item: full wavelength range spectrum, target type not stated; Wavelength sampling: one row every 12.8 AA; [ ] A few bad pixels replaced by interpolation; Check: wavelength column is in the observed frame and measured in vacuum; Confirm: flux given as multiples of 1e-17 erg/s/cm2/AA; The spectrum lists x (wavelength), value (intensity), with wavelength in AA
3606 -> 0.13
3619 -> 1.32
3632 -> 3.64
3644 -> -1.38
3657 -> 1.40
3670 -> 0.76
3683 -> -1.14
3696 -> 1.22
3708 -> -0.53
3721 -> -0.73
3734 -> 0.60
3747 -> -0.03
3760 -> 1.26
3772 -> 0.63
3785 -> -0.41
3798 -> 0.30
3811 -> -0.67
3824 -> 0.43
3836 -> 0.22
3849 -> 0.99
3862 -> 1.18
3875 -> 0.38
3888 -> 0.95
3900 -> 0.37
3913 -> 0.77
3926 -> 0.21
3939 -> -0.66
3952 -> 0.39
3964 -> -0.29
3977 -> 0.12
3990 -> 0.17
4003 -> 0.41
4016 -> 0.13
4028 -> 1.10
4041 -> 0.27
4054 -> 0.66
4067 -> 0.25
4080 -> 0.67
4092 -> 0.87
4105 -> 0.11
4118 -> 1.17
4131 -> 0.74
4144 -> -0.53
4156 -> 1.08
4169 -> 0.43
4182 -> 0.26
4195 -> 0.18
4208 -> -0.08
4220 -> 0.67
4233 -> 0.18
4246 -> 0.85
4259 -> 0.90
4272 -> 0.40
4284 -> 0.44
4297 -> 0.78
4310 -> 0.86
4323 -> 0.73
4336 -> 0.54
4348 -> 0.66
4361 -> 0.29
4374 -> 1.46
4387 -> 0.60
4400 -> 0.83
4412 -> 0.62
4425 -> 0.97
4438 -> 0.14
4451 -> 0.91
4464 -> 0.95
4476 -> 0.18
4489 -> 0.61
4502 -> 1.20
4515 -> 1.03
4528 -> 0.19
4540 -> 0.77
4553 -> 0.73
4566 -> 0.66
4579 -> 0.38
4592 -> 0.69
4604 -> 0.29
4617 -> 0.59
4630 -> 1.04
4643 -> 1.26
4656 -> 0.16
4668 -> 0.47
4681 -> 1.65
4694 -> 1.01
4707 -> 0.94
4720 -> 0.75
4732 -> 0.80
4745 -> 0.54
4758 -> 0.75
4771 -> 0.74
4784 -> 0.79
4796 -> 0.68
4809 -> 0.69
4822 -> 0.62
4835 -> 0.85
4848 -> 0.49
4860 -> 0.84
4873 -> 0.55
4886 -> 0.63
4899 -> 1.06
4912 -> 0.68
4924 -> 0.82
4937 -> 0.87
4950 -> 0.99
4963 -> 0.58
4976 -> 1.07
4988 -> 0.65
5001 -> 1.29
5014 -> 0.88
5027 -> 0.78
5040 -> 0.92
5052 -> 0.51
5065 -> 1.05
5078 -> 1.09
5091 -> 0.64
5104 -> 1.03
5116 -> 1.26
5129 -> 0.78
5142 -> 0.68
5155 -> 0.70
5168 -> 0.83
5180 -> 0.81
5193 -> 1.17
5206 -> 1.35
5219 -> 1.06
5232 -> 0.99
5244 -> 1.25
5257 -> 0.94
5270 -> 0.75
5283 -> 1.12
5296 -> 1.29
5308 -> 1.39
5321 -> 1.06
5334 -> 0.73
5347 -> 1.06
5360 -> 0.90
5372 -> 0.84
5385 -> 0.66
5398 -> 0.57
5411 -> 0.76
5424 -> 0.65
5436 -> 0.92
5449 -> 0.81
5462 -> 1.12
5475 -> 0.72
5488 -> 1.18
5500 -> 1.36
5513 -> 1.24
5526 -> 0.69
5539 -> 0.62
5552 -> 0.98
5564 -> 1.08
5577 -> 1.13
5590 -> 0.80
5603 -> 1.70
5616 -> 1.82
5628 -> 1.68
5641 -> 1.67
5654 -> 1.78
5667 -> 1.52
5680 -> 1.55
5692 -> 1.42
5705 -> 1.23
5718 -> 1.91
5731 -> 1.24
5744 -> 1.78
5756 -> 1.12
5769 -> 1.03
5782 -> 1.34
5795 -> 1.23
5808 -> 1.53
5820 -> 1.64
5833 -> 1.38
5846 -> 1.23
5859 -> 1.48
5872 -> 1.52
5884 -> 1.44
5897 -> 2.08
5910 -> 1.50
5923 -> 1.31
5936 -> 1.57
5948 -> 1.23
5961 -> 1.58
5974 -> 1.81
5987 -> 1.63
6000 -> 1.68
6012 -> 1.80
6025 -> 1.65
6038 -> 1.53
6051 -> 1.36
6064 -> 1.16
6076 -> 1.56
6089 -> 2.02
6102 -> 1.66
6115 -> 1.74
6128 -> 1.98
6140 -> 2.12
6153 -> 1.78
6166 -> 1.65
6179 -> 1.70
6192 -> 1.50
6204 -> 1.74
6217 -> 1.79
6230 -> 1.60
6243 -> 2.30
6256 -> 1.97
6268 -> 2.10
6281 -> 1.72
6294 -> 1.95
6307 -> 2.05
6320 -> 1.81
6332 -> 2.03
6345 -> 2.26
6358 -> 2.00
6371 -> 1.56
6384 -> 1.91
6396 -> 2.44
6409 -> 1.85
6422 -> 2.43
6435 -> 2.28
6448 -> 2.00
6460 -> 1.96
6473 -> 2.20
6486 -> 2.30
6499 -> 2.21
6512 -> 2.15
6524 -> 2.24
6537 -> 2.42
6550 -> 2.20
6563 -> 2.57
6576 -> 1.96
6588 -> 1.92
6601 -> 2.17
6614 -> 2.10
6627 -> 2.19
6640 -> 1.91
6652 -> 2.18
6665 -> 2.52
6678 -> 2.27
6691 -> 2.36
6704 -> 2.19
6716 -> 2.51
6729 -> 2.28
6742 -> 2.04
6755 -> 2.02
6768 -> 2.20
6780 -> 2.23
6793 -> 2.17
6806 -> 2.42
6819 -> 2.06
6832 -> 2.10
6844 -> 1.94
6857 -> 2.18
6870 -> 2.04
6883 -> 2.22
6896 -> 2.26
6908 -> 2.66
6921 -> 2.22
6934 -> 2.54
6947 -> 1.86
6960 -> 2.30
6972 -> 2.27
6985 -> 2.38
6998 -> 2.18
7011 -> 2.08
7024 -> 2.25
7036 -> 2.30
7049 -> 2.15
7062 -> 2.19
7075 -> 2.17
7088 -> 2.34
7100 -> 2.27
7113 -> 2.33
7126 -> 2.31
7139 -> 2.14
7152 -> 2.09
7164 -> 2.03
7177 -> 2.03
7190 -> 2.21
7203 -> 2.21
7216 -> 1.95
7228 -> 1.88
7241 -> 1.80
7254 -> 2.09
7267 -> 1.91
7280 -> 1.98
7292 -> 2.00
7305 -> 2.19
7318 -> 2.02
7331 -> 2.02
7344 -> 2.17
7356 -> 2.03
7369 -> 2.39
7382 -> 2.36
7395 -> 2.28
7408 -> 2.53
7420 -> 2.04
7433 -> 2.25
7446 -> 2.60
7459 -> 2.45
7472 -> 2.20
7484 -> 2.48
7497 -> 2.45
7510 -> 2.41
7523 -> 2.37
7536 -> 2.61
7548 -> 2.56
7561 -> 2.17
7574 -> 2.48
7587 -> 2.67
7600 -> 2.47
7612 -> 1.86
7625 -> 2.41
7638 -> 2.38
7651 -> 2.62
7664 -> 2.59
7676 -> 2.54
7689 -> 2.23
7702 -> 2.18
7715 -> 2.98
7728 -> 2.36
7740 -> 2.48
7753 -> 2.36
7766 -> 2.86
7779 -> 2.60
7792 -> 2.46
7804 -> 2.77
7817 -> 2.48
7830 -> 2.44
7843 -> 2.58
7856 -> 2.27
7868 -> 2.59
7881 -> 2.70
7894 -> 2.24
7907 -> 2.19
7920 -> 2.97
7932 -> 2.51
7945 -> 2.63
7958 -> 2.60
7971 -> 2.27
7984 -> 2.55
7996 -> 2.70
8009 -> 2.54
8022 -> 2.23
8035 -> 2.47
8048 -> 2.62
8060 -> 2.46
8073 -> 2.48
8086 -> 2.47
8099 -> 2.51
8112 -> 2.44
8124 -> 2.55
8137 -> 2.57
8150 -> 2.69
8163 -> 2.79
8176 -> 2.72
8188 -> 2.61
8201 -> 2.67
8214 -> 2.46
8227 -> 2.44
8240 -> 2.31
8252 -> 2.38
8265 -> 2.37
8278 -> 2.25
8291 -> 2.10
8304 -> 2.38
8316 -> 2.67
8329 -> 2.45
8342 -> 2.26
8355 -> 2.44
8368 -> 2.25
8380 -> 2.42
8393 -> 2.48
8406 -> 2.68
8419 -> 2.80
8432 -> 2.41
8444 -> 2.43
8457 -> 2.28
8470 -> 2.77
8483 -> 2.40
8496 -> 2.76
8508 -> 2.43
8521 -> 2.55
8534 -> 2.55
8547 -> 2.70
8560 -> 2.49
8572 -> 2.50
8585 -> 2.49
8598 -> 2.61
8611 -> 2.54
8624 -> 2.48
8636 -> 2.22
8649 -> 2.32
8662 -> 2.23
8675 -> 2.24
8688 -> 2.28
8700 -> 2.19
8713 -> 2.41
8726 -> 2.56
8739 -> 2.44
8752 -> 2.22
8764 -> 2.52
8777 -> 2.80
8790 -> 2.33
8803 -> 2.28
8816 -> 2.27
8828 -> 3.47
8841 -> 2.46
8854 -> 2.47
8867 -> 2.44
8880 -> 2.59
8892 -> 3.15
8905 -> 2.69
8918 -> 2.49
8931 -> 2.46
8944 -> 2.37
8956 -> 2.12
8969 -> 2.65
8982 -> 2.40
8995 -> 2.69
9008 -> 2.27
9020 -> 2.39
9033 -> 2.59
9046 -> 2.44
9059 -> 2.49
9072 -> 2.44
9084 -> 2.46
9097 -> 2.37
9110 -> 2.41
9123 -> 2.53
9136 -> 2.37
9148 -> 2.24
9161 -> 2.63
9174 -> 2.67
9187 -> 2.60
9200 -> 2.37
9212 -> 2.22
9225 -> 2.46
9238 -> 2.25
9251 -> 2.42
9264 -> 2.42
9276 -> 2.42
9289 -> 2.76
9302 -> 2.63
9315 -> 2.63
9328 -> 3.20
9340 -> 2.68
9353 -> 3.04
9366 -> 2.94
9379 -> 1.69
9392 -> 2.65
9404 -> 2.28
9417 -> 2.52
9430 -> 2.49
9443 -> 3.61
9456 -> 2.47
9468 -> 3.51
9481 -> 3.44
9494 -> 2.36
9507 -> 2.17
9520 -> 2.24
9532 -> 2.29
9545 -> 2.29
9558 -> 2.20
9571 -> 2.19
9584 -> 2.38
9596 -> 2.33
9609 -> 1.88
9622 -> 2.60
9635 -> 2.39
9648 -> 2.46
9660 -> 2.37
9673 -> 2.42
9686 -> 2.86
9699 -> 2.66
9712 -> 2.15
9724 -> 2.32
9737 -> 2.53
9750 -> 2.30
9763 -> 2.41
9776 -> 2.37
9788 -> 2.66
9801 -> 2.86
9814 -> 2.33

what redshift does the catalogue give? 0.406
